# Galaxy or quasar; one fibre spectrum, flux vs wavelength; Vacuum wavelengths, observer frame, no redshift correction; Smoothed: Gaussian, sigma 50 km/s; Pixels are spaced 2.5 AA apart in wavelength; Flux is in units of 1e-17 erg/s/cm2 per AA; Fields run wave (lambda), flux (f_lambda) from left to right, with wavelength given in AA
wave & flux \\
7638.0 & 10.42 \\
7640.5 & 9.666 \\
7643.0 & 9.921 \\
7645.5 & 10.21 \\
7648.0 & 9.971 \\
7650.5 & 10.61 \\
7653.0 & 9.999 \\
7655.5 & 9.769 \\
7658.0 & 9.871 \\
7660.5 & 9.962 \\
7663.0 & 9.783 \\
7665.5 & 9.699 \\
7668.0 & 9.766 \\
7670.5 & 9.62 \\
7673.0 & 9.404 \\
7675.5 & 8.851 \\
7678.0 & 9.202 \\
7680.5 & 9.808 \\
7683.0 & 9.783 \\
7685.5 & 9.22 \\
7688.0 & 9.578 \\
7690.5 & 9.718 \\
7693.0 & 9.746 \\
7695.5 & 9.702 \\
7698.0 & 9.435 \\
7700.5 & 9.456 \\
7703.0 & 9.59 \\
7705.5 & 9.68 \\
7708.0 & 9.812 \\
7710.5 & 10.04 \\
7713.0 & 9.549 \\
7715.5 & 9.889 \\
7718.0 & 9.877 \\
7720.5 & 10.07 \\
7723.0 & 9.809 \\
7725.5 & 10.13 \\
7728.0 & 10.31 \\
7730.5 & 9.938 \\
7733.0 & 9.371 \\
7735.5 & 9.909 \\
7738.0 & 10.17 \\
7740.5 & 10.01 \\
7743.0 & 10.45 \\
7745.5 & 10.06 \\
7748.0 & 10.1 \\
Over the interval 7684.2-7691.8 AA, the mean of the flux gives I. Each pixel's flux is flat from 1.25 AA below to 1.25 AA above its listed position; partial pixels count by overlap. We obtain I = 9.51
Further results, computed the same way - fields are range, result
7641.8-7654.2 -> 10.1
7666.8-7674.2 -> 9.6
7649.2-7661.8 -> 10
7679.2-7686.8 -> 9.6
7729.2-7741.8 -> 9.88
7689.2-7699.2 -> 9.65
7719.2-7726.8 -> 10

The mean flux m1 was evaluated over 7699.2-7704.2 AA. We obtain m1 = 9.52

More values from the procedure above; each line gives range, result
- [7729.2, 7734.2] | 9.66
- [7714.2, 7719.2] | 9.88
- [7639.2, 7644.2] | 9.8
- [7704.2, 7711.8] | 9.84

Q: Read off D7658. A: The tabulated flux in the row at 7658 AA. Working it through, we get 9.871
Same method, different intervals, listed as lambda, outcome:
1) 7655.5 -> 9.769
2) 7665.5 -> 9.699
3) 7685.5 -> 9.22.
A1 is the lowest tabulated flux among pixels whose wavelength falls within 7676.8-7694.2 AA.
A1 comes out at 9.202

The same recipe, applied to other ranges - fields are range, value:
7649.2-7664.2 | 9.769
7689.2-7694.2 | 9.718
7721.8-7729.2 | 9.809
